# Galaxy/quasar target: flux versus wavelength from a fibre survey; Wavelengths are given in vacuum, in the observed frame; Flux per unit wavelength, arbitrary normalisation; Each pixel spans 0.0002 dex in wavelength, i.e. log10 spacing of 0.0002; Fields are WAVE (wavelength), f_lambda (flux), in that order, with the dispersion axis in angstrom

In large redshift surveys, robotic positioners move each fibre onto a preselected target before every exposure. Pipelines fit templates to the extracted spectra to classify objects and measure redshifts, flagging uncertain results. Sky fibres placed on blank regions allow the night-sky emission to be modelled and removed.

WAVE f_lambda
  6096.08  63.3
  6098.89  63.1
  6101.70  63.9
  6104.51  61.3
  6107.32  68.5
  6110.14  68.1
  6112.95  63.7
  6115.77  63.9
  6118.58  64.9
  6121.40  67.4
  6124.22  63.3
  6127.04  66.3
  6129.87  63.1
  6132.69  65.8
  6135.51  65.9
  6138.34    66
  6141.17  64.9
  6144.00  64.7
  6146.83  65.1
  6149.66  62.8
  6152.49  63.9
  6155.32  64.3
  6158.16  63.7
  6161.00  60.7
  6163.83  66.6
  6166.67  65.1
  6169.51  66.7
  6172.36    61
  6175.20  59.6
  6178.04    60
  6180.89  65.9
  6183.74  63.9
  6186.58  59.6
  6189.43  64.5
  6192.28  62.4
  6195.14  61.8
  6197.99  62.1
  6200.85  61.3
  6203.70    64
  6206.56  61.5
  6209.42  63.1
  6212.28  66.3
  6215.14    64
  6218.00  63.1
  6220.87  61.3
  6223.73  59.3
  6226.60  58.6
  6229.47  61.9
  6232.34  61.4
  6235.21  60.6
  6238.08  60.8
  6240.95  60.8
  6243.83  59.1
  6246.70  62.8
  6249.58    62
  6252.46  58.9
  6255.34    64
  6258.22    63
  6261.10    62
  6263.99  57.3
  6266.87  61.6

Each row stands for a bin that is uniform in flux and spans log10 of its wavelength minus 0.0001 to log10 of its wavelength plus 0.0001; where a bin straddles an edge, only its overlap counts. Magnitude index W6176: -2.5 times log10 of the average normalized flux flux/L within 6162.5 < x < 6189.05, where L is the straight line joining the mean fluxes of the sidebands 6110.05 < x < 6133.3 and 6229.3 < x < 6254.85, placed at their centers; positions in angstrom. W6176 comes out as 0.00 mag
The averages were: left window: 65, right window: 61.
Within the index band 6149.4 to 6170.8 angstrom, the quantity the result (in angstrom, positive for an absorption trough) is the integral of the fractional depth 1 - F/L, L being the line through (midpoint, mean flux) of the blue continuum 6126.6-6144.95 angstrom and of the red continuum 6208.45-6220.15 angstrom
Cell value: 0.17 angstrom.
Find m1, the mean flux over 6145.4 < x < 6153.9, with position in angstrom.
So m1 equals 64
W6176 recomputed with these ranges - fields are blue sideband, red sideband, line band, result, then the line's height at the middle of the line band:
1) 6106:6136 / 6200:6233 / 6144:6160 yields 0.008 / 64.4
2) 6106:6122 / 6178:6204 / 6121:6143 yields 0.000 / 65.2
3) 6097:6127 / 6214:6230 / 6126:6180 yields -0.008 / 63.5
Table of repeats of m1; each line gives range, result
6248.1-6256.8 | 61.6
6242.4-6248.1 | 61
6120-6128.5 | 65.6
